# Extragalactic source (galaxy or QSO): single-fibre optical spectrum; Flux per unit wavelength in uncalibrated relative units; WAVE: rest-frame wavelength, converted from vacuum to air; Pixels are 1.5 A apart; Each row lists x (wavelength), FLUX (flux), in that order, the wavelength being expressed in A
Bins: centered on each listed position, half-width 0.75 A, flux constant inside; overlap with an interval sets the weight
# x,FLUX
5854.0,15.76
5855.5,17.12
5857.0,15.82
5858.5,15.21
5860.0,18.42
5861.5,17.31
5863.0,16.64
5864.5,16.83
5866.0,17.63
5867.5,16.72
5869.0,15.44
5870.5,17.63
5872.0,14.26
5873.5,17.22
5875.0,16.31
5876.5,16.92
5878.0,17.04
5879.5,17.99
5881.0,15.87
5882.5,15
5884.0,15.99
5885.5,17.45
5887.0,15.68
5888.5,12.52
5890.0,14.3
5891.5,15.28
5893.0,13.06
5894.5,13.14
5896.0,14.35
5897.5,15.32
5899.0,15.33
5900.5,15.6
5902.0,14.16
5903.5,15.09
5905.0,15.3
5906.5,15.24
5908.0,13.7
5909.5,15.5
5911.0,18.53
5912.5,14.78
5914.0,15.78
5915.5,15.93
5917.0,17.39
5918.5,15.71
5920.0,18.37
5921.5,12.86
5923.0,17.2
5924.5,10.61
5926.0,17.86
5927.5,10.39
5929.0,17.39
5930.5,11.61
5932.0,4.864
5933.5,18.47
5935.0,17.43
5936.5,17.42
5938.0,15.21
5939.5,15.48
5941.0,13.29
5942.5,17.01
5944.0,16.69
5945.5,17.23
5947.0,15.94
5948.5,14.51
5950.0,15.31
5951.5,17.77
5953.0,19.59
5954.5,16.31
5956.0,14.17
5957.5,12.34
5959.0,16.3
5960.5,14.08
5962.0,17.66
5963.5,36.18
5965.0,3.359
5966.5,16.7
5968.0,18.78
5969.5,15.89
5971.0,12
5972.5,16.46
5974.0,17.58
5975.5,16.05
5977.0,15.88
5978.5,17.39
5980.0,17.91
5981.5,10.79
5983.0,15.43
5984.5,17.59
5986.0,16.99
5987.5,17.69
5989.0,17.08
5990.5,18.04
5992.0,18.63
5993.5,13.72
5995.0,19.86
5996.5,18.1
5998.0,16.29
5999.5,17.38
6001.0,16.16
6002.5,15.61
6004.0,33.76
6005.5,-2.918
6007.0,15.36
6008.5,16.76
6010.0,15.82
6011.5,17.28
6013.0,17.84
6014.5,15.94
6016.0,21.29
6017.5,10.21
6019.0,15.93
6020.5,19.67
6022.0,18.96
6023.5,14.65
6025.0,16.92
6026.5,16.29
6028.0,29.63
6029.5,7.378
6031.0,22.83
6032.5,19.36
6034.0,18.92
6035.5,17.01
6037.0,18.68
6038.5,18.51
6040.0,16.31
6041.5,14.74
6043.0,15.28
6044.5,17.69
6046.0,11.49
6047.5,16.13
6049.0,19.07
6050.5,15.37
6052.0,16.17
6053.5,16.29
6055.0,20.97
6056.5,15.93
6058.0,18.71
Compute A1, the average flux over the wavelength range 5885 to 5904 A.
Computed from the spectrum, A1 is 14.7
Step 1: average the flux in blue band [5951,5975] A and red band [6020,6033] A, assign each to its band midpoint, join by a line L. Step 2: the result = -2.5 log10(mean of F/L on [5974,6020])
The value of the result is 0.065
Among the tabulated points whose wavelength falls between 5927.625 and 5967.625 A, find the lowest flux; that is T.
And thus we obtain 3.359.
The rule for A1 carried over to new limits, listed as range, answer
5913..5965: 15.8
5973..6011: 16.5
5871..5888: 16.3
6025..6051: 17.3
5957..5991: 16.5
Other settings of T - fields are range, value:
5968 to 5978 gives 12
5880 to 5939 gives 4.864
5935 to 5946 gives 13.29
